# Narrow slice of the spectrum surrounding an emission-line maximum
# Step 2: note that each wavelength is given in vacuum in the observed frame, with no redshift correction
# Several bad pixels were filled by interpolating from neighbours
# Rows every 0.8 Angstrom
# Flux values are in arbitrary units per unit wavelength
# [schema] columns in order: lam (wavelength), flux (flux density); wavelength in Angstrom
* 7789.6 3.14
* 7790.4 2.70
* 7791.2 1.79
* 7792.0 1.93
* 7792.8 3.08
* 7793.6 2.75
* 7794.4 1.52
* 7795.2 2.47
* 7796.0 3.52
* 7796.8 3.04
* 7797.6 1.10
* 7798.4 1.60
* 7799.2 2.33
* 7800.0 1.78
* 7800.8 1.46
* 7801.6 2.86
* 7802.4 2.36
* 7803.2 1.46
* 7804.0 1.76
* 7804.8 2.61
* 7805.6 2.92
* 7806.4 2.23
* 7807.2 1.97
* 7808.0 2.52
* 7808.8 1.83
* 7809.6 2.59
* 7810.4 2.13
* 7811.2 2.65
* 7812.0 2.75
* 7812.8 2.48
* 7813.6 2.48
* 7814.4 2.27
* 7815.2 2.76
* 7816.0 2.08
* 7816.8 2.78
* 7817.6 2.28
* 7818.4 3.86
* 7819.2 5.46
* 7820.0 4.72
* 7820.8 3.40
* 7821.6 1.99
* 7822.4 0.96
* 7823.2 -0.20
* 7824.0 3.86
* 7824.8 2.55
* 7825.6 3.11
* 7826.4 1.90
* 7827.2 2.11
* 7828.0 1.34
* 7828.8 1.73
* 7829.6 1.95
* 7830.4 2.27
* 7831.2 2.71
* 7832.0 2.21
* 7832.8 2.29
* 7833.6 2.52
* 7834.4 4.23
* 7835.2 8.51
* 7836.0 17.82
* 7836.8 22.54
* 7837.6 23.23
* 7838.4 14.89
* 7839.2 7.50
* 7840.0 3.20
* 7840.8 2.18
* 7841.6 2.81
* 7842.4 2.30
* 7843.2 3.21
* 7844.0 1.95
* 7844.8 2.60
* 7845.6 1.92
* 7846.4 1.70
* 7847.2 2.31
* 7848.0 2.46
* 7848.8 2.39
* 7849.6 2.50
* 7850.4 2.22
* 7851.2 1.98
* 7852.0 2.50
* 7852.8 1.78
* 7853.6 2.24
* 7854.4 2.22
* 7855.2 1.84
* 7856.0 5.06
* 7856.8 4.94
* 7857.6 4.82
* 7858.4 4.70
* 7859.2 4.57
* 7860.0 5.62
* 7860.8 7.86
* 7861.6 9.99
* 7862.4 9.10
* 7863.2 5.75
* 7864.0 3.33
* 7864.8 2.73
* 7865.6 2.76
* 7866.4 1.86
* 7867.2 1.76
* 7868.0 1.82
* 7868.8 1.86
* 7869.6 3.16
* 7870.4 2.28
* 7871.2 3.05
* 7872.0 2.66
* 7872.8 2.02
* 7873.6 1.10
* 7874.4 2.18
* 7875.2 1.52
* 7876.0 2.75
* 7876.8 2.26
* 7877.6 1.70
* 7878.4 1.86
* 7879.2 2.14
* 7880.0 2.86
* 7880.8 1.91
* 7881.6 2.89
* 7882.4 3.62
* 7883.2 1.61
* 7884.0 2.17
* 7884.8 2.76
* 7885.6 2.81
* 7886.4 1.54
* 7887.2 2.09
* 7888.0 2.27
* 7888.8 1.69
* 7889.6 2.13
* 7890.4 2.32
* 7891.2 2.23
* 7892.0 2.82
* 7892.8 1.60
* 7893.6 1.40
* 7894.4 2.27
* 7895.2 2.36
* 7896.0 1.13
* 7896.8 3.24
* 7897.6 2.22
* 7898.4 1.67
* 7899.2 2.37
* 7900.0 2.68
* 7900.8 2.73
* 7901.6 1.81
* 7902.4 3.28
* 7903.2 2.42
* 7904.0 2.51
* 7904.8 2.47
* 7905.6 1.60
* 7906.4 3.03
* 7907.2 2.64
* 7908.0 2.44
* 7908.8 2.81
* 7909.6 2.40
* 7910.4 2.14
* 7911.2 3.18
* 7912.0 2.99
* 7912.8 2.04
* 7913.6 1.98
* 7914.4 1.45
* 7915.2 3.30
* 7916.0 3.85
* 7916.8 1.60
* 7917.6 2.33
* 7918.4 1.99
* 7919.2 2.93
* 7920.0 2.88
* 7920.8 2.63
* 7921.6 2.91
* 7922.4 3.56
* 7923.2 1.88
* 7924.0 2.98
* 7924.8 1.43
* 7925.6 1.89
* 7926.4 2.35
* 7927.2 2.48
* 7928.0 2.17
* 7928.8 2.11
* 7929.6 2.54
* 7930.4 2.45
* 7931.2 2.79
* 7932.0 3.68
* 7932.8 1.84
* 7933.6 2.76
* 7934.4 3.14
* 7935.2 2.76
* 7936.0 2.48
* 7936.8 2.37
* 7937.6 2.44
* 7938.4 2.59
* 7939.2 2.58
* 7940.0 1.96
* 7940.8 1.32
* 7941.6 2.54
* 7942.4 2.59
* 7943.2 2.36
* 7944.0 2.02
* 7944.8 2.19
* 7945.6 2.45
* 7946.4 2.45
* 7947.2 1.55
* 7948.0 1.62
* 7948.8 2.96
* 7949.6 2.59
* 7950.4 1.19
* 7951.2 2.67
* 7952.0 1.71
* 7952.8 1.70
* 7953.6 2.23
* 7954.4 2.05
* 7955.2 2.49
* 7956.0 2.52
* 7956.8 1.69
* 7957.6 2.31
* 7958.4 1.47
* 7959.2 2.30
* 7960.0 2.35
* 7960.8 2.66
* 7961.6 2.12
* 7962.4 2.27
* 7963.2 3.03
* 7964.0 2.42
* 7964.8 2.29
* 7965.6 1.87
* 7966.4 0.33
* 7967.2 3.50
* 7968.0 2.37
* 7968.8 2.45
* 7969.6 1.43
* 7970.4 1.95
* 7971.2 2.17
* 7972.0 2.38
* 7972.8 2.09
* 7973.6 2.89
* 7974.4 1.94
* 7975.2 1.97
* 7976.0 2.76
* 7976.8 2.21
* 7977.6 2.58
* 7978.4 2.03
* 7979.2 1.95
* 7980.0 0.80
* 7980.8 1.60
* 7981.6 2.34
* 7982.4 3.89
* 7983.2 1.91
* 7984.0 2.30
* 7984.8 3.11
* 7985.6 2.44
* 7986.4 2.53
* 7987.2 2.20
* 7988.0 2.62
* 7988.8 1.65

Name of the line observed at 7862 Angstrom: [N II] 6583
